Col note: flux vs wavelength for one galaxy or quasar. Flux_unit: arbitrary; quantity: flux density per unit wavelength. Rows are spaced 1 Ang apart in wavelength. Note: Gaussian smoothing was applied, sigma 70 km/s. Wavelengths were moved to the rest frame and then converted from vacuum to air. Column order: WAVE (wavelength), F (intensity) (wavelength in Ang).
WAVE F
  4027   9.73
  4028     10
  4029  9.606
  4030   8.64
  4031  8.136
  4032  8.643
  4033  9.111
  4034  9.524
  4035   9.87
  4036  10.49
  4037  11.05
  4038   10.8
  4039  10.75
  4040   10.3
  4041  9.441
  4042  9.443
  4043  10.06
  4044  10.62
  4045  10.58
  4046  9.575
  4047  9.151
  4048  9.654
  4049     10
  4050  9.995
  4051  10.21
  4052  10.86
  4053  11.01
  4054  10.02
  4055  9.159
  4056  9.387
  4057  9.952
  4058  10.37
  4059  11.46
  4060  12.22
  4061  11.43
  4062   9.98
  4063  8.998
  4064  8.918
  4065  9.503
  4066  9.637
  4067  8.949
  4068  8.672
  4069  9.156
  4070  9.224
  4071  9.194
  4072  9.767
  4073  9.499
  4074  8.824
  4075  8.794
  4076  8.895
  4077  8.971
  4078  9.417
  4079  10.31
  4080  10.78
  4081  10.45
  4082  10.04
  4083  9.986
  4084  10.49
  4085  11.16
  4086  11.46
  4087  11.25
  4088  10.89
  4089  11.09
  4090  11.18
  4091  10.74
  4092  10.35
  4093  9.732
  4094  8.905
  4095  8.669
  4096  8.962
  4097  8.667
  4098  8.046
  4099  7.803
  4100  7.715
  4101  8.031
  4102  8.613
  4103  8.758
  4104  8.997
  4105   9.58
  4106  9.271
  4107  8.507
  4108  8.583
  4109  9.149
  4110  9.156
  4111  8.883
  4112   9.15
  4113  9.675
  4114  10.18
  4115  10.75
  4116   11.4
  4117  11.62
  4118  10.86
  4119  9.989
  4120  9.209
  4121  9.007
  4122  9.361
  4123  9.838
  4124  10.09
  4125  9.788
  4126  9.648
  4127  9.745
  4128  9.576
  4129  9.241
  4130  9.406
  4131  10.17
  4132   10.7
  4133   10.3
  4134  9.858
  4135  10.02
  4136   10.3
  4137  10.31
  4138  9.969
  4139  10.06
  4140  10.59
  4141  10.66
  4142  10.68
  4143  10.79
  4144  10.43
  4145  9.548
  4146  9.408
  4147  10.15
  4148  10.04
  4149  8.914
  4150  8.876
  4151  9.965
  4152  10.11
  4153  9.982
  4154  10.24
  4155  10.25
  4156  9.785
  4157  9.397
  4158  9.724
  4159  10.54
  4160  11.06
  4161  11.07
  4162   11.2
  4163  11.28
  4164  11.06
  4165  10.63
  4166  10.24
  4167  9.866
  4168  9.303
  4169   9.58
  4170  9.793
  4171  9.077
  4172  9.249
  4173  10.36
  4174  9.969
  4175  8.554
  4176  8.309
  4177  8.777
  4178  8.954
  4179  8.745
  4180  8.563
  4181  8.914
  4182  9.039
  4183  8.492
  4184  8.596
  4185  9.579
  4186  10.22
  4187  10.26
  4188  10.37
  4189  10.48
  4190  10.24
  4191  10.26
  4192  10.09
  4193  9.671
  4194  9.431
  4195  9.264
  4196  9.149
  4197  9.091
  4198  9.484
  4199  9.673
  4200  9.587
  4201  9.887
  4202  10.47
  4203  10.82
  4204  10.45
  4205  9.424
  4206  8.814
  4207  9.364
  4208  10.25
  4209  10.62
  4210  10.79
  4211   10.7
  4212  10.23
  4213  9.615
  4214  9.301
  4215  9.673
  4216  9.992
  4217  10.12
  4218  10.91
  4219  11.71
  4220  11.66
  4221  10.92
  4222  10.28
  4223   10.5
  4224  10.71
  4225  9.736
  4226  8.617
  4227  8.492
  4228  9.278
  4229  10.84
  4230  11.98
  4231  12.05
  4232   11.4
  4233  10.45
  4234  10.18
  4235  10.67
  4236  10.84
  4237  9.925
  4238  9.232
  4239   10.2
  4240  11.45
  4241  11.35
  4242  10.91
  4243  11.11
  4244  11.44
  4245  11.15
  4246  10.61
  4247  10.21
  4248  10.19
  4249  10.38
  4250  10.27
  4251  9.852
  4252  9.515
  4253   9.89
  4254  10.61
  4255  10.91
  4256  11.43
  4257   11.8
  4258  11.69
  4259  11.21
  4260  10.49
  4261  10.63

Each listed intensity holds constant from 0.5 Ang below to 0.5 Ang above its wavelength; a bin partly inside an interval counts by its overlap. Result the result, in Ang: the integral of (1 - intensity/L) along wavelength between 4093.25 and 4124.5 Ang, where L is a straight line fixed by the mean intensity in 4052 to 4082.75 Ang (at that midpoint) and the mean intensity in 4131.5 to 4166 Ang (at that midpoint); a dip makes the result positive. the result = 2.3 Ang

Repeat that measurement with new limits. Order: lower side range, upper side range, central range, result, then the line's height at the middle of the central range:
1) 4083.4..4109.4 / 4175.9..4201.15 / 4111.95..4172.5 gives -3.9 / 9.46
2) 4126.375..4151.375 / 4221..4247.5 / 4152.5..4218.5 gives 2.7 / 10.3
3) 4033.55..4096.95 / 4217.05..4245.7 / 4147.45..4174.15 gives 0.8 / 10.4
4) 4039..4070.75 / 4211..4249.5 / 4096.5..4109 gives 1.9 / 10.1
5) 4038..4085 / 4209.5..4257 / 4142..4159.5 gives 0.5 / 10.2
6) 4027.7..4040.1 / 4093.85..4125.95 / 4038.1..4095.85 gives -2.7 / 9.55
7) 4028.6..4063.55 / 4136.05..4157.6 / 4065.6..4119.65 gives 2.2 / 10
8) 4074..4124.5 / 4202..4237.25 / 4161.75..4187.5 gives 1.4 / 10.1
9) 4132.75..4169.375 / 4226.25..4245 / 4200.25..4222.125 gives 0.5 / 10.5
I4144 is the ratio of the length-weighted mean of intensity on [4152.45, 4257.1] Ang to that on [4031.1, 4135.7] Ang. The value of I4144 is 1.0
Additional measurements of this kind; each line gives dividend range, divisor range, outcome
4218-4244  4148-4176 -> 1.06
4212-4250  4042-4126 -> 1.08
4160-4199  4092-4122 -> 1.05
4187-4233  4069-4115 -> 1.07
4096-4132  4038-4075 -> 0.95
